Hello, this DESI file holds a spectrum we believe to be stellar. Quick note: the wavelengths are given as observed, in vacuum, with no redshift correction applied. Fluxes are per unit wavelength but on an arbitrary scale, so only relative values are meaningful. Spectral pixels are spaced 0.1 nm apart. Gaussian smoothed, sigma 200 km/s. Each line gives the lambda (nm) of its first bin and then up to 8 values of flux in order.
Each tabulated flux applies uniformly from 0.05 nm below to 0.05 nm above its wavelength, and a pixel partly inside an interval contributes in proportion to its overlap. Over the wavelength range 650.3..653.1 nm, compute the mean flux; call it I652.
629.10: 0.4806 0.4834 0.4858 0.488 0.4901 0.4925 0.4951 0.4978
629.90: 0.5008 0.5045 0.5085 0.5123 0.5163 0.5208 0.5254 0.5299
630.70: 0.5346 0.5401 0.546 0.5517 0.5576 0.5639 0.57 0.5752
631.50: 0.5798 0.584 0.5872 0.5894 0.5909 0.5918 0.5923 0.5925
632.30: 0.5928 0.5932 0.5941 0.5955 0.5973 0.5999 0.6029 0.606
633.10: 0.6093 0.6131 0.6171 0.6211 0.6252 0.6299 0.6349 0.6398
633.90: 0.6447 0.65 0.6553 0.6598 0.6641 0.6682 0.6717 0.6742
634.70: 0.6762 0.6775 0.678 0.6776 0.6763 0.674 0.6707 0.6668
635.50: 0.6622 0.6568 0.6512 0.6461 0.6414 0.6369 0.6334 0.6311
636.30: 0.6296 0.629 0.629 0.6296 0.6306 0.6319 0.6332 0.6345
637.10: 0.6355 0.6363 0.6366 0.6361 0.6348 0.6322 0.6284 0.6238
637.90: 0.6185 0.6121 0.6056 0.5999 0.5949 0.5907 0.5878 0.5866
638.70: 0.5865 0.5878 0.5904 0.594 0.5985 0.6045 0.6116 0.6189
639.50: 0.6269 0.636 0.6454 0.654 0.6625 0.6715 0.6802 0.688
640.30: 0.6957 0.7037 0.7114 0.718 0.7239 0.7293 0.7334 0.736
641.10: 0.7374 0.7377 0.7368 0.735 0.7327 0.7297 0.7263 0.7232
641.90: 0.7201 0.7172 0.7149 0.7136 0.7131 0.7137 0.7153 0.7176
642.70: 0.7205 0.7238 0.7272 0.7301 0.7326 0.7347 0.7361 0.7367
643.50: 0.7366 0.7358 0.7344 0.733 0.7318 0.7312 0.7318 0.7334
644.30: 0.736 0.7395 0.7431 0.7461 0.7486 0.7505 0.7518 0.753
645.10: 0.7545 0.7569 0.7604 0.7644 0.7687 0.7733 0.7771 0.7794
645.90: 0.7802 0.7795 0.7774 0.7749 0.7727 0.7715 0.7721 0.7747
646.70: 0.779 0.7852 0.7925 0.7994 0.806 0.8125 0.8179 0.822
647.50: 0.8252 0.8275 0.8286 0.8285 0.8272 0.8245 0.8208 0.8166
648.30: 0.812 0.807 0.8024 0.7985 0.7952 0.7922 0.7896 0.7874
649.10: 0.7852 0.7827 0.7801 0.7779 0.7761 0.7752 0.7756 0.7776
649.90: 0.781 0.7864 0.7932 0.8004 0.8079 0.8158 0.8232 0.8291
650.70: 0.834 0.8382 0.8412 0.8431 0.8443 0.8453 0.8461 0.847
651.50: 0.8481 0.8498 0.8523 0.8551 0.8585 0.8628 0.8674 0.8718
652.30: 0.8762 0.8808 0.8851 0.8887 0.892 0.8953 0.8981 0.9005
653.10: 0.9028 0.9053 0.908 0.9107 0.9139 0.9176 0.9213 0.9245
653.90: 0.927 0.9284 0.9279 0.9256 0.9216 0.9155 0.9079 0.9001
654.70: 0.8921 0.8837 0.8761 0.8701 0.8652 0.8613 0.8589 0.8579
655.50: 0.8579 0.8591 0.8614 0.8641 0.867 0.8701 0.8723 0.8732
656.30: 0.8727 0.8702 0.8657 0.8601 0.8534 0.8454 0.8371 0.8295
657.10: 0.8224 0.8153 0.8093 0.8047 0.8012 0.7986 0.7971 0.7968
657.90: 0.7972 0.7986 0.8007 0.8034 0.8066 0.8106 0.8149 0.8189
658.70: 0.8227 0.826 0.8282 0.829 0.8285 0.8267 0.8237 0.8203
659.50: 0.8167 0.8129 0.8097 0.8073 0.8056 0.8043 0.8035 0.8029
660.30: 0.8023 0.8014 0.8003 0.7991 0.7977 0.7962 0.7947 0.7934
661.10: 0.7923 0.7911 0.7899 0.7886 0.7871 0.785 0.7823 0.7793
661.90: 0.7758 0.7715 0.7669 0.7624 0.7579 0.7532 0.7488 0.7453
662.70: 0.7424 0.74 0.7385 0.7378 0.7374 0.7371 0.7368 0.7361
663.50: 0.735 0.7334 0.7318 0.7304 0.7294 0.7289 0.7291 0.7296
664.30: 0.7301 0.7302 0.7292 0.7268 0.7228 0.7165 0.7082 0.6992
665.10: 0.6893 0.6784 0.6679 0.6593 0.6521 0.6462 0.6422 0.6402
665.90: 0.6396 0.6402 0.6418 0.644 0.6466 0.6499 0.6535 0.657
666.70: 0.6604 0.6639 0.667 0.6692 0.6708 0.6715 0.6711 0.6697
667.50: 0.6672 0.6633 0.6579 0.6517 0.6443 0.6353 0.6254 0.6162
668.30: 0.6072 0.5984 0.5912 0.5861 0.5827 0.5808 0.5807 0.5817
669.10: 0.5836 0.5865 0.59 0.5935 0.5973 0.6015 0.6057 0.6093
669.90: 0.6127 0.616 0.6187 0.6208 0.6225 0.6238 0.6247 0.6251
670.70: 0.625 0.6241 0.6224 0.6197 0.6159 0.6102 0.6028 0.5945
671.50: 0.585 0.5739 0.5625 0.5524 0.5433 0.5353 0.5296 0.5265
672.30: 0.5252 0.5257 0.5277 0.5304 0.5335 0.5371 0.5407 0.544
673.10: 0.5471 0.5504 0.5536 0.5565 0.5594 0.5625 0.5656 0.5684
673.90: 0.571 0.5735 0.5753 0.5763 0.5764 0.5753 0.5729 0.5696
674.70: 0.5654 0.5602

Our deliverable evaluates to 0.859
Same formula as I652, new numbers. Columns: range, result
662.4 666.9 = 0.7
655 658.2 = 0.84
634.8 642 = 0.655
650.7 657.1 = 0.877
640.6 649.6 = 0.762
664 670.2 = 0.648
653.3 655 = 0.911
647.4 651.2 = 0.808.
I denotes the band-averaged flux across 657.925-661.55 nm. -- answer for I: 0.807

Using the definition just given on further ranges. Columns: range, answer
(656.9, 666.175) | 0.764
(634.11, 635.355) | 0.672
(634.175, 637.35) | 0.651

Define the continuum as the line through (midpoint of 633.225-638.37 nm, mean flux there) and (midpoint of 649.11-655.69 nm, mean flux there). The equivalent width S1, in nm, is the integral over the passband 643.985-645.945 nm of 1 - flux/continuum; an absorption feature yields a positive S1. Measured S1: 0.02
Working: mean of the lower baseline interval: 0.642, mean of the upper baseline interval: 0.86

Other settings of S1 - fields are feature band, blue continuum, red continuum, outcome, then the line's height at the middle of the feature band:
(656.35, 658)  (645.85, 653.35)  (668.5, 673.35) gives -0.196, 0.737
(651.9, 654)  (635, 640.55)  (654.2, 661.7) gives -0.308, 0.782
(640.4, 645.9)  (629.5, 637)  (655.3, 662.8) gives -0.419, 0.684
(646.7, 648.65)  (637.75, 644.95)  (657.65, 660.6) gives -0.210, 0.733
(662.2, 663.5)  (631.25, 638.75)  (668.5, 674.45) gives -0.337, 0.59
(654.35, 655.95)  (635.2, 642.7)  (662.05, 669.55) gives -0.491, 0.669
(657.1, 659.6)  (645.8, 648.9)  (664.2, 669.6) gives -0.341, 0.715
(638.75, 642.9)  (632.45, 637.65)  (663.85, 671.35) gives -0.313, 0.641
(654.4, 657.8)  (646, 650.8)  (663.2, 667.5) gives -0.479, 0.748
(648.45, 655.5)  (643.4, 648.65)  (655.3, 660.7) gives -0.461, 0.801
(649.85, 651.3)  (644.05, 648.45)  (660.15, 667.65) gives -0.102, 0.767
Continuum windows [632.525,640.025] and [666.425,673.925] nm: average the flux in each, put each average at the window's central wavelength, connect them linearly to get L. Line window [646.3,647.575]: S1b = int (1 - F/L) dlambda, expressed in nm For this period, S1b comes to -0.36 nm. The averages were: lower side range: 0.632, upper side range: 0.599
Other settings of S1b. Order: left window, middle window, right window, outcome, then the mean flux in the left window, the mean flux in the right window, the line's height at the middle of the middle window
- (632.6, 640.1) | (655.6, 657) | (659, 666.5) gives -0.28 nm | 0.633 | 0.746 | 0.718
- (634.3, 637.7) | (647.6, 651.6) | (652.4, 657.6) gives 0.01 nm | 0.649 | 0.878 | 0.813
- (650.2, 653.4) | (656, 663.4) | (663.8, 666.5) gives -0.43 nm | 0.862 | 0.686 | 0.757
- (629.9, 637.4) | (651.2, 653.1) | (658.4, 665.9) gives -0.44 nm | 0.612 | 0.76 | 0.708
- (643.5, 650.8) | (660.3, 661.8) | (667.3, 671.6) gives -0.26 nm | 0.783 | 0.614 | 0.677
